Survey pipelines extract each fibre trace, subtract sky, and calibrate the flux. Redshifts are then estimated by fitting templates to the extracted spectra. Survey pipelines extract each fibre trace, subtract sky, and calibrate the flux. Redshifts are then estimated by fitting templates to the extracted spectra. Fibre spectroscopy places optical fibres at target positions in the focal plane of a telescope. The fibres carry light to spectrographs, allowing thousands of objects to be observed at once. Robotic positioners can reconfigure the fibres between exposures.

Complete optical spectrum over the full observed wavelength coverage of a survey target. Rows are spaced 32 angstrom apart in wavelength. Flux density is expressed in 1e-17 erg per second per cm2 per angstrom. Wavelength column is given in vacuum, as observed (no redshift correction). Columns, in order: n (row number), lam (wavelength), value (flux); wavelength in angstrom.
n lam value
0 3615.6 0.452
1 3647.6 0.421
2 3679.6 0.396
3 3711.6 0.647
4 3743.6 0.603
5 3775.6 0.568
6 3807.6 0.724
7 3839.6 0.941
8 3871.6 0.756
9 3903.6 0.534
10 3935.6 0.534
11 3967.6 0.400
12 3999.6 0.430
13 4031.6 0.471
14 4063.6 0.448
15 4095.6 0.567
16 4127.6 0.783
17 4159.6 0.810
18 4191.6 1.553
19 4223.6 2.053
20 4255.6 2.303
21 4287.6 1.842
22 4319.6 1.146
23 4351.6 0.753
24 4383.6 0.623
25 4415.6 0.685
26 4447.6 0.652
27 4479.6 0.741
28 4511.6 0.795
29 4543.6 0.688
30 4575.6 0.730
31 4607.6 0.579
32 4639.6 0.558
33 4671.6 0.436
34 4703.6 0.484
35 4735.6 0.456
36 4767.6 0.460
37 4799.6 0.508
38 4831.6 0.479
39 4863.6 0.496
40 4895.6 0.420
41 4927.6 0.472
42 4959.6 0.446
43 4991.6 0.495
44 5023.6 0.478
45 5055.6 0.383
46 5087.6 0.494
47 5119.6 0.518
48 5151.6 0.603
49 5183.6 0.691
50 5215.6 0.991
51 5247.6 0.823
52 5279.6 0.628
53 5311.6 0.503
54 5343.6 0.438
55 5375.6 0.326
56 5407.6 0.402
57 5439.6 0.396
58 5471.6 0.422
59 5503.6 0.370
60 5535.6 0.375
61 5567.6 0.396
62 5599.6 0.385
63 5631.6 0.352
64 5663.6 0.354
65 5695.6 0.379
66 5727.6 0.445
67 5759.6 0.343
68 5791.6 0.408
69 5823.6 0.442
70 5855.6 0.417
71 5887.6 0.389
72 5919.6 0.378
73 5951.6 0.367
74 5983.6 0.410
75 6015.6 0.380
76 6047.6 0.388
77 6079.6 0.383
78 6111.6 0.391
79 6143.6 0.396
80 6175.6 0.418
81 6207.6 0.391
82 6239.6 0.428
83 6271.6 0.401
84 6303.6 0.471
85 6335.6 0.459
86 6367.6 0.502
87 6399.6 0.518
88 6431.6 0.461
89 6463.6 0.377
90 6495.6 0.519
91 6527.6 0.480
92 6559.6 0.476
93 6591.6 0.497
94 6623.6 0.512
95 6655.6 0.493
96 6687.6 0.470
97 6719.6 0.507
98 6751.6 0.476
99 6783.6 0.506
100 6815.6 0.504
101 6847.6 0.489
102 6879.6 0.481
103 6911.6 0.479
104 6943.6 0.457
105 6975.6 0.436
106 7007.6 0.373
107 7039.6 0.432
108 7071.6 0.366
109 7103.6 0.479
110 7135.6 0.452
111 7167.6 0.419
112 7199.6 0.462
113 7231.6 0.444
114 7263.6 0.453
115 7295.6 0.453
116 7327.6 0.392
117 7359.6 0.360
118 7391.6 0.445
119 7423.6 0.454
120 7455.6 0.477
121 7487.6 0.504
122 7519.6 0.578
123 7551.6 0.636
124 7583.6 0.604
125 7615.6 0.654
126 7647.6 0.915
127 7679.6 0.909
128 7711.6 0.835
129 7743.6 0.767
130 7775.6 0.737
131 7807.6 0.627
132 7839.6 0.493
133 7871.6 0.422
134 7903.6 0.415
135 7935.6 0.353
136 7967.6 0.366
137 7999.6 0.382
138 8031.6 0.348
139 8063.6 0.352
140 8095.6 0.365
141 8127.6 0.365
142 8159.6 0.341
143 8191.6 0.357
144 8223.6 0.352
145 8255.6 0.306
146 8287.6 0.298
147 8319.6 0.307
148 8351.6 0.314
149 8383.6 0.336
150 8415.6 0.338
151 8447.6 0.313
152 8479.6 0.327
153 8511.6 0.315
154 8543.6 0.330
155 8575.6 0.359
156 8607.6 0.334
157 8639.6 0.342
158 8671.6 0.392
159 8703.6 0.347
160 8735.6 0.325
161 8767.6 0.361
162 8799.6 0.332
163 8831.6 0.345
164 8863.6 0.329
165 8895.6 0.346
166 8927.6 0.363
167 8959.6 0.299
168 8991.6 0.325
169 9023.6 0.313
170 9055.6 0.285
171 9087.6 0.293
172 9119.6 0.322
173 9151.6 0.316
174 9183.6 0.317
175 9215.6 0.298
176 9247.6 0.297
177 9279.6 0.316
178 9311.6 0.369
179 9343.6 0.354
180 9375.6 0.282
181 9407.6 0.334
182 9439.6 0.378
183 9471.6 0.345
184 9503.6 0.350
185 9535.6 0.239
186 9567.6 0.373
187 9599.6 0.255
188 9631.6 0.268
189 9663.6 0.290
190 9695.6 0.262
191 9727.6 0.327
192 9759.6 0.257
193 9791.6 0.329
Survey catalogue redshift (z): 1.745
